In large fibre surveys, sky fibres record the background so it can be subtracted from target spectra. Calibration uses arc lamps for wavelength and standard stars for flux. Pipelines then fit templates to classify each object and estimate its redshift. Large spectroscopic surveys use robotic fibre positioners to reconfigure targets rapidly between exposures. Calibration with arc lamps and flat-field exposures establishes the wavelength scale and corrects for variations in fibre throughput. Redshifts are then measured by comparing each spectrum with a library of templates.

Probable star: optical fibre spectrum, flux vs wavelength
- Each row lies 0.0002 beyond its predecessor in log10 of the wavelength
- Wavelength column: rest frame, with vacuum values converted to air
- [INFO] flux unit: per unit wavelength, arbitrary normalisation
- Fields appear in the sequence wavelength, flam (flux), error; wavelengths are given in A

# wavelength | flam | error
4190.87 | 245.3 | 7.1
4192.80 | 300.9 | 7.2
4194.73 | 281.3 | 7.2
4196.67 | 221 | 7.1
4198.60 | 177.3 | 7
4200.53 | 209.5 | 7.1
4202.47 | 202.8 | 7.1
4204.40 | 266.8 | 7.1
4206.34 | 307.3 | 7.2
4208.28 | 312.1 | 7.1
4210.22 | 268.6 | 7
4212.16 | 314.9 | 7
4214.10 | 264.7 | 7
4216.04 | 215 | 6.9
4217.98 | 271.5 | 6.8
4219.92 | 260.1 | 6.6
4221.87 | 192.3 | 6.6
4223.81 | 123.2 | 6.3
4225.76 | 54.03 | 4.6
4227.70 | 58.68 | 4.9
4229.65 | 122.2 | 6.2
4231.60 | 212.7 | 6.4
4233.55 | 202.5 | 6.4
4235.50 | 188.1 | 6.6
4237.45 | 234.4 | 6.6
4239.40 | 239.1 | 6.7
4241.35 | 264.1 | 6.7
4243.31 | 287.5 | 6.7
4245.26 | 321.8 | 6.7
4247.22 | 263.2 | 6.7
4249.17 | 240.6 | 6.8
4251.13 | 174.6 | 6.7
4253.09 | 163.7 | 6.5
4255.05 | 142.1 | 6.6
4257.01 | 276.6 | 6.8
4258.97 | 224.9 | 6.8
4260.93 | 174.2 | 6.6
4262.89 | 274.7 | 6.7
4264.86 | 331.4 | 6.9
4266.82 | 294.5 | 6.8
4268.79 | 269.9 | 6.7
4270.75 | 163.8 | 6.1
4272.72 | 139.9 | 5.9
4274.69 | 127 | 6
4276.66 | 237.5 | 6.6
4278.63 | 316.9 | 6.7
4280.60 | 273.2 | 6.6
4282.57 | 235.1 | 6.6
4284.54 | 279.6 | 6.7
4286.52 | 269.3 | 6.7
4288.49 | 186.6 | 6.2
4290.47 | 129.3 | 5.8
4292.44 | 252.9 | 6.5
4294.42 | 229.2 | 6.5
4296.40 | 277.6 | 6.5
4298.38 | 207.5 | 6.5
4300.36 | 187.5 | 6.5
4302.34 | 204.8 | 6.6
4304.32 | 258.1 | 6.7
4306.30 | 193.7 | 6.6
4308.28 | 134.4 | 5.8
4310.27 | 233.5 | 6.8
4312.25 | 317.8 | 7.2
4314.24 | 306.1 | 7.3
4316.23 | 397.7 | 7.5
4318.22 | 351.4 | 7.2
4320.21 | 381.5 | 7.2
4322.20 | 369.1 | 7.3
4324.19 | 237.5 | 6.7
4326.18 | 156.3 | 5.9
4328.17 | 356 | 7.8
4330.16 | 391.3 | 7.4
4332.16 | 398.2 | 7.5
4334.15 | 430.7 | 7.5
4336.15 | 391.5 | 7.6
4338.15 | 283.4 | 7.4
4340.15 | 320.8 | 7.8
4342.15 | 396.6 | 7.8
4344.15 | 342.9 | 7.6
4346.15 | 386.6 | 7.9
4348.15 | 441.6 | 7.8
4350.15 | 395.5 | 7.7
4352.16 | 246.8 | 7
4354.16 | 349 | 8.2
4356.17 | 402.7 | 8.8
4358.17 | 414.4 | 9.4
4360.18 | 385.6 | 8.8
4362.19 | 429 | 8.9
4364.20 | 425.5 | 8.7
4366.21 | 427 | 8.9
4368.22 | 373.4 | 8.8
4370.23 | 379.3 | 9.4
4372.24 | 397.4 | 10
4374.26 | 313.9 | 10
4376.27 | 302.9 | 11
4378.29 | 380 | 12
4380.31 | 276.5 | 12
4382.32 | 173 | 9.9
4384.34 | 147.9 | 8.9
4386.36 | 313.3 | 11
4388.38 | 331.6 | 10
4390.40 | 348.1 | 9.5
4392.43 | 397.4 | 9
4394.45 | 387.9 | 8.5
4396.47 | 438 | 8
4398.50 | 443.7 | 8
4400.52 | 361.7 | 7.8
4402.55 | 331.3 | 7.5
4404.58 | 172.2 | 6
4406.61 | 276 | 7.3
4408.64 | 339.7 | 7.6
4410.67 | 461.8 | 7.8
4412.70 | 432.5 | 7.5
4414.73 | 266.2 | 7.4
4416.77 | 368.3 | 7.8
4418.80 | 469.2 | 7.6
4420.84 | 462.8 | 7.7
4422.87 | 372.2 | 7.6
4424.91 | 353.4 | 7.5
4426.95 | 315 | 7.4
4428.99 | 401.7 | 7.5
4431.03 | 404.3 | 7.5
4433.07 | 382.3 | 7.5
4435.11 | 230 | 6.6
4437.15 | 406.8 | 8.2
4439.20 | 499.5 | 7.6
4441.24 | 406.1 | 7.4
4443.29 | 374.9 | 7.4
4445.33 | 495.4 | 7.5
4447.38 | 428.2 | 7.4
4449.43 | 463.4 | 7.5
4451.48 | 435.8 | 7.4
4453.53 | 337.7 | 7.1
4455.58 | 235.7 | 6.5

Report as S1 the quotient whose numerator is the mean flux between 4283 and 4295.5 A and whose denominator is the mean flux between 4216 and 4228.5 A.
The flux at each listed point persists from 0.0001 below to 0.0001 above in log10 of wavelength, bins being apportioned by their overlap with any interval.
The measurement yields 1.4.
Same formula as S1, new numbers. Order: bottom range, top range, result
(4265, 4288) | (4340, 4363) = 1.58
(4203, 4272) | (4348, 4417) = 1.54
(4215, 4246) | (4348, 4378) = 1.86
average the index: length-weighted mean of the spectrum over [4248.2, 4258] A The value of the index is 199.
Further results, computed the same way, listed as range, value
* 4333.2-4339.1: 368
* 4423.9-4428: 334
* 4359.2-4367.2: 417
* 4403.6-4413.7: 337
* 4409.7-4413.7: 447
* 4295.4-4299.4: 242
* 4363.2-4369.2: 409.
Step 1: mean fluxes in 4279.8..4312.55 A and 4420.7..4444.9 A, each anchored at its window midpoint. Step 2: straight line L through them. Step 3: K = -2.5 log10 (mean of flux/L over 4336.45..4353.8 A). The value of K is -0.24 mag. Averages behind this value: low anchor 226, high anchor 384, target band 353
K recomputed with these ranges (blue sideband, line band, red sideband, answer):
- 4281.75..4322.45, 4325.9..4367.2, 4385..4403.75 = -0.207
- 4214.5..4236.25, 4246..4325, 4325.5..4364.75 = 0.114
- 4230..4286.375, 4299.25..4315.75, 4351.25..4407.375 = 0.189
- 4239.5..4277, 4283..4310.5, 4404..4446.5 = 0.209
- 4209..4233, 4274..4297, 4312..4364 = 0.213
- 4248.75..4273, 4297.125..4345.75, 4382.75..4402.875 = -0.082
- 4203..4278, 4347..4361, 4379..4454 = -0.194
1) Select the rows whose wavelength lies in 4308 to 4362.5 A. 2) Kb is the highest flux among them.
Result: 441.6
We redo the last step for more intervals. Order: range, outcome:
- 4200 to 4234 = 314.9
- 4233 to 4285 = 331.4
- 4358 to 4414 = 461.8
